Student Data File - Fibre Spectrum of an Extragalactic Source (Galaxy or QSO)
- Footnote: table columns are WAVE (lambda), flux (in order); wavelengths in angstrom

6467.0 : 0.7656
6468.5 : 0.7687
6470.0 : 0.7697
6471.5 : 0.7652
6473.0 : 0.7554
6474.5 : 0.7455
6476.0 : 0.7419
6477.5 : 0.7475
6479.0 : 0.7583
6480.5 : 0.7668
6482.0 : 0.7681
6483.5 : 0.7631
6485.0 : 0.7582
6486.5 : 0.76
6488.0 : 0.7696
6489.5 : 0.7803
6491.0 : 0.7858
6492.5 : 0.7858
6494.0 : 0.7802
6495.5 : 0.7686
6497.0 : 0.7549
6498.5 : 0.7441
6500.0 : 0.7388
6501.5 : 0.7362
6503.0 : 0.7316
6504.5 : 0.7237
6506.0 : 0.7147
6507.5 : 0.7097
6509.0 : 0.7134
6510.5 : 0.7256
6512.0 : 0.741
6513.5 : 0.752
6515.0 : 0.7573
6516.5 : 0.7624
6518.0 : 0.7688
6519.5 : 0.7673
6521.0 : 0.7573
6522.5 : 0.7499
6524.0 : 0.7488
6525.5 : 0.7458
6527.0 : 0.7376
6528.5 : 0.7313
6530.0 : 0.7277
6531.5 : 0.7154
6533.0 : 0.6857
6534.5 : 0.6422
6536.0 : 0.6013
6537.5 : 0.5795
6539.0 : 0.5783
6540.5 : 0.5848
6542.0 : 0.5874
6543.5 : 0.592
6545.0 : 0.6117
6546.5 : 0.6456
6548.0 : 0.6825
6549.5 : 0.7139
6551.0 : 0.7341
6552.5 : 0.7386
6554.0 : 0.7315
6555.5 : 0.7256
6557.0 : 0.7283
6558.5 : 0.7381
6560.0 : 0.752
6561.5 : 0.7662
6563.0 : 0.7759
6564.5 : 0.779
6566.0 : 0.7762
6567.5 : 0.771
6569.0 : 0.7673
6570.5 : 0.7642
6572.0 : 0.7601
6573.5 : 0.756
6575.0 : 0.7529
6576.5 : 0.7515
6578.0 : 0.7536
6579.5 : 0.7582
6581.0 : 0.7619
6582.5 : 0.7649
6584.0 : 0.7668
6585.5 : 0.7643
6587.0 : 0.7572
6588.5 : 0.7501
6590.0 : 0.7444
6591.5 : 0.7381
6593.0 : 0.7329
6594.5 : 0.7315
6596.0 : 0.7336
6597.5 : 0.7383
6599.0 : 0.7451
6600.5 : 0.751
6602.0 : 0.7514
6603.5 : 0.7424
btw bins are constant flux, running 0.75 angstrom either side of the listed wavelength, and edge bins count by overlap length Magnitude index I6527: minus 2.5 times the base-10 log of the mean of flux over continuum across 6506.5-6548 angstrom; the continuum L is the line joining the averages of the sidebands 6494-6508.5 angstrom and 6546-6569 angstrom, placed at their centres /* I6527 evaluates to 0.07 mag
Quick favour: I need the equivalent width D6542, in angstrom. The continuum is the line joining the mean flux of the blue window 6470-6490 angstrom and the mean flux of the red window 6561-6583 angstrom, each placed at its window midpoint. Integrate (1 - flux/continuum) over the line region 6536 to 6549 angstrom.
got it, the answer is 2.6 angstrom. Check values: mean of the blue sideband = 0.76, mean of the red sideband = 0.764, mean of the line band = 0.609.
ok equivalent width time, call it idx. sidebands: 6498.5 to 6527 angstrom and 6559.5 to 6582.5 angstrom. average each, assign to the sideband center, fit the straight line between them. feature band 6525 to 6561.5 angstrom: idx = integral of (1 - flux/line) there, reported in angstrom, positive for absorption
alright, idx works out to 3.5 angstrom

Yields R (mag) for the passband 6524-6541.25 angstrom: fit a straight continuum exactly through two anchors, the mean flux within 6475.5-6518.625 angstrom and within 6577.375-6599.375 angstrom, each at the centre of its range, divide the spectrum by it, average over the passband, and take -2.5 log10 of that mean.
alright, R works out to 0.12 mag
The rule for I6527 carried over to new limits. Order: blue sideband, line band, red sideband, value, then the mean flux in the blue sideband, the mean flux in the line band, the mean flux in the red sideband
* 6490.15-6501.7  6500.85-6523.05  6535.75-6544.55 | -0.06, 0.763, 0.741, 0.587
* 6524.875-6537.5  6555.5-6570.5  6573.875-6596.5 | -0.05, 0.691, 0.76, 0.751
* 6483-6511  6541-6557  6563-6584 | 0.12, 0.75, 0.677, 0.763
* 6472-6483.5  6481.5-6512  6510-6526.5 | 0.01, 0.756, 0.75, 0.753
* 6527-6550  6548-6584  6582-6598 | -0.08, 0.648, 0.752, 0.747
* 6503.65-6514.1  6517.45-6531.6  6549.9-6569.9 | -0.02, 0.725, 0.746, 0.752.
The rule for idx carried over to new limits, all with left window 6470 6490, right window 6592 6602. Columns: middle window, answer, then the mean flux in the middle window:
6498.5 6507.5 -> 0.3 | 0.729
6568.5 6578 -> -0.2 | 0.758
